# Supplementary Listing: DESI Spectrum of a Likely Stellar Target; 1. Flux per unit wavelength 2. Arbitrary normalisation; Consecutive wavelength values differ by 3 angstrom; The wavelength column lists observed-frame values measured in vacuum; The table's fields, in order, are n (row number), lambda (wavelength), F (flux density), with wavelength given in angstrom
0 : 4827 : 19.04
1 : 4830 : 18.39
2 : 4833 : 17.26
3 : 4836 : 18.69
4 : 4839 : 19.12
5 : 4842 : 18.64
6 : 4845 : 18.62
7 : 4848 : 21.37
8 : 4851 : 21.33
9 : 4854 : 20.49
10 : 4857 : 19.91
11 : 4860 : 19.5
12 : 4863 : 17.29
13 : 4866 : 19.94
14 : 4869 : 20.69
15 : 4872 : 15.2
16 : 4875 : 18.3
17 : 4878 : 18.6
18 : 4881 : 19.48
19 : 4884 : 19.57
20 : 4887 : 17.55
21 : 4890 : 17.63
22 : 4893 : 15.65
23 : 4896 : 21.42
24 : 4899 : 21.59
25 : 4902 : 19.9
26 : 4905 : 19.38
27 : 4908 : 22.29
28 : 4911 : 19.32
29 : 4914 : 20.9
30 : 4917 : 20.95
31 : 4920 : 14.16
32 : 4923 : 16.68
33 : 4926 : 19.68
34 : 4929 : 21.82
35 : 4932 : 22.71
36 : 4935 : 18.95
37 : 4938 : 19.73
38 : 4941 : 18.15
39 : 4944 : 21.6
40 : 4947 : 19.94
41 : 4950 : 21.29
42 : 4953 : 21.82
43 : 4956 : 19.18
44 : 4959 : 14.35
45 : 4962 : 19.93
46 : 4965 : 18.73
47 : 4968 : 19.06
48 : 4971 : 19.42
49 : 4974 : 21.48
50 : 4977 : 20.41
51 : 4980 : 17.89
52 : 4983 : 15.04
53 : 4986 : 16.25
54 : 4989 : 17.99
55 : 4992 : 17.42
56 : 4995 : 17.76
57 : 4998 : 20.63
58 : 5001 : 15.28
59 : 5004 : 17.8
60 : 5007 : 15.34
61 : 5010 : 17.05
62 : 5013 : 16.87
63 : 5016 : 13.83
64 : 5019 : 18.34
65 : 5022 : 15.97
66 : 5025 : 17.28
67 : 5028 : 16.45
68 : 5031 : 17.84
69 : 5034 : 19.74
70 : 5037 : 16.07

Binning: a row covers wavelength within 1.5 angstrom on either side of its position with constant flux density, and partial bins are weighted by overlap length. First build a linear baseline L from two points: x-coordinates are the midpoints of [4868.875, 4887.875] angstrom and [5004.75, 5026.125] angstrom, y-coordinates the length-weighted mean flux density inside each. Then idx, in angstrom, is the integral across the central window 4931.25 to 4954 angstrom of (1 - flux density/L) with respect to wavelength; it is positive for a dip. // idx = -3.88 angstrom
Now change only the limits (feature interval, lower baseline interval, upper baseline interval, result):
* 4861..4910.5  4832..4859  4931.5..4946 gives 1.80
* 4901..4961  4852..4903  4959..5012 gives -3.74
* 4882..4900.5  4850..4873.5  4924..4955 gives 0.75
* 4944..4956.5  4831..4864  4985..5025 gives -2.11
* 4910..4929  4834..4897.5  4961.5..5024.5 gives -0.42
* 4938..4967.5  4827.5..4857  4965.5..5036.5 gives -2.12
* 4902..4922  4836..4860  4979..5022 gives -0.91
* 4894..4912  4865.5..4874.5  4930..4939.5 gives -0.97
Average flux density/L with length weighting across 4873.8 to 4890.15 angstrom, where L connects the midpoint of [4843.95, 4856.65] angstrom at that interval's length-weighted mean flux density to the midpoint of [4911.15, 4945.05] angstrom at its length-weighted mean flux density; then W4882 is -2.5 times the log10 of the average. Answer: 0.08 mag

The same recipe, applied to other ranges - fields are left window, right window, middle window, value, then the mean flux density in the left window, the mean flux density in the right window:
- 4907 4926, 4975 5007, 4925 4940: -0.10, 19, 17.6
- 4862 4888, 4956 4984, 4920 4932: -0.03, 18.6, 18.6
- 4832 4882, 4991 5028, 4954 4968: -0.04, 19.1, 16.9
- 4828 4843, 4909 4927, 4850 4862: -0.09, 18.4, 18.7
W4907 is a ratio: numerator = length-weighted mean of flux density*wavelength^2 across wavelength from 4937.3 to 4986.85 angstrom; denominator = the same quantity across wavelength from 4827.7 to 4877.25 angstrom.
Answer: 1.0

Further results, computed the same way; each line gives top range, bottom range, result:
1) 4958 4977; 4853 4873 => 1.04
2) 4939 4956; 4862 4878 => 1.15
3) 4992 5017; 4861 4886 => 0.96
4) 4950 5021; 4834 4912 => 0.98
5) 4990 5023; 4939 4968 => 0.89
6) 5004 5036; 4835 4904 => 0.94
